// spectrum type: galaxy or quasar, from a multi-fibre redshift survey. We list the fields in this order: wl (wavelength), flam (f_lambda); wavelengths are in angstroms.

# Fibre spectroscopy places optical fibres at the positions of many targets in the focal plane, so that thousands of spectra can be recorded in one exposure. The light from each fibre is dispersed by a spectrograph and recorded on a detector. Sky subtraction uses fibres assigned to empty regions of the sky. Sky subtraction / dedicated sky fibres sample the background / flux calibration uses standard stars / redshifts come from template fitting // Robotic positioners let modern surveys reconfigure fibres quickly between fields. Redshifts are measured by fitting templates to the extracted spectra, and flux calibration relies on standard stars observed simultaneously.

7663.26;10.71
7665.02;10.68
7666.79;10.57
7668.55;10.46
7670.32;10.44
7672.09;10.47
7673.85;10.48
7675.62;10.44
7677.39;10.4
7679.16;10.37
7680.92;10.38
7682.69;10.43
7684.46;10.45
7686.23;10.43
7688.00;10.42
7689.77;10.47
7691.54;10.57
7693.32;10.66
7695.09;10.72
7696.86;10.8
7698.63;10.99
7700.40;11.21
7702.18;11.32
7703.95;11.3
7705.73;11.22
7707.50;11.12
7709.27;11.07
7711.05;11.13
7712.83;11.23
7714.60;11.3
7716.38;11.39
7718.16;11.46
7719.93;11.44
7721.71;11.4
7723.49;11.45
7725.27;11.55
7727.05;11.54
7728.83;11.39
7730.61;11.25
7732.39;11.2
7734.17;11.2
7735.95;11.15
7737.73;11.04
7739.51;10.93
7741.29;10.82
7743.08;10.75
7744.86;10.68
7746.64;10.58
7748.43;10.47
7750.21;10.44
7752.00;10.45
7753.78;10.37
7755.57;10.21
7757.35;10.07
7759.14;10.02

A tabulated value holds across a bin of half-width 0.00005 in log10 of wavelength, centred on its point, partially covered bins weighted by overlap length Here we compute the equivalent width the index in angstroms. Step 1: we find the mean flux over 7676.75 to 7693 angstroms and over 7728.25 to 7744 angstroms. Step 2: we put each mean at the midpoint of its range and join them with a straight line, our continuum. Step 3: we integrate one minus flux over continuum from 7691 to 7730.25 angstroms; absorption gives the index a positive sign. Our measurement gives -1.6 angstroms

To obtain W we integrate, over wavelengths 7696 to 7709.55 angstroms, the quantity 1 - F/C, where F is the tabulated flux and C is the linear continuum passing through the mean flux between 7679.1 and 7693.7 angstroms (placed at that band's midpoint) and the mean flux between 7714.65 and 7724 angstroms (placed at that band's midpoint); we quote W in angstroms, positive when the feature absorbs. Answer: -0.24 angstroms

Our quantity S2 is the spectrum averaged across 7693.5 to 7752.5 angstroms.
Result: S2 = 11.1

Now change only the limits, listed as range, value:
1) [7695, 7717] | 11.2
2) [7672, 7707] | 10.7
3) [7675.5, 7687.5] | 10.4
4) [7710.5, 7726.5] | 11.4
